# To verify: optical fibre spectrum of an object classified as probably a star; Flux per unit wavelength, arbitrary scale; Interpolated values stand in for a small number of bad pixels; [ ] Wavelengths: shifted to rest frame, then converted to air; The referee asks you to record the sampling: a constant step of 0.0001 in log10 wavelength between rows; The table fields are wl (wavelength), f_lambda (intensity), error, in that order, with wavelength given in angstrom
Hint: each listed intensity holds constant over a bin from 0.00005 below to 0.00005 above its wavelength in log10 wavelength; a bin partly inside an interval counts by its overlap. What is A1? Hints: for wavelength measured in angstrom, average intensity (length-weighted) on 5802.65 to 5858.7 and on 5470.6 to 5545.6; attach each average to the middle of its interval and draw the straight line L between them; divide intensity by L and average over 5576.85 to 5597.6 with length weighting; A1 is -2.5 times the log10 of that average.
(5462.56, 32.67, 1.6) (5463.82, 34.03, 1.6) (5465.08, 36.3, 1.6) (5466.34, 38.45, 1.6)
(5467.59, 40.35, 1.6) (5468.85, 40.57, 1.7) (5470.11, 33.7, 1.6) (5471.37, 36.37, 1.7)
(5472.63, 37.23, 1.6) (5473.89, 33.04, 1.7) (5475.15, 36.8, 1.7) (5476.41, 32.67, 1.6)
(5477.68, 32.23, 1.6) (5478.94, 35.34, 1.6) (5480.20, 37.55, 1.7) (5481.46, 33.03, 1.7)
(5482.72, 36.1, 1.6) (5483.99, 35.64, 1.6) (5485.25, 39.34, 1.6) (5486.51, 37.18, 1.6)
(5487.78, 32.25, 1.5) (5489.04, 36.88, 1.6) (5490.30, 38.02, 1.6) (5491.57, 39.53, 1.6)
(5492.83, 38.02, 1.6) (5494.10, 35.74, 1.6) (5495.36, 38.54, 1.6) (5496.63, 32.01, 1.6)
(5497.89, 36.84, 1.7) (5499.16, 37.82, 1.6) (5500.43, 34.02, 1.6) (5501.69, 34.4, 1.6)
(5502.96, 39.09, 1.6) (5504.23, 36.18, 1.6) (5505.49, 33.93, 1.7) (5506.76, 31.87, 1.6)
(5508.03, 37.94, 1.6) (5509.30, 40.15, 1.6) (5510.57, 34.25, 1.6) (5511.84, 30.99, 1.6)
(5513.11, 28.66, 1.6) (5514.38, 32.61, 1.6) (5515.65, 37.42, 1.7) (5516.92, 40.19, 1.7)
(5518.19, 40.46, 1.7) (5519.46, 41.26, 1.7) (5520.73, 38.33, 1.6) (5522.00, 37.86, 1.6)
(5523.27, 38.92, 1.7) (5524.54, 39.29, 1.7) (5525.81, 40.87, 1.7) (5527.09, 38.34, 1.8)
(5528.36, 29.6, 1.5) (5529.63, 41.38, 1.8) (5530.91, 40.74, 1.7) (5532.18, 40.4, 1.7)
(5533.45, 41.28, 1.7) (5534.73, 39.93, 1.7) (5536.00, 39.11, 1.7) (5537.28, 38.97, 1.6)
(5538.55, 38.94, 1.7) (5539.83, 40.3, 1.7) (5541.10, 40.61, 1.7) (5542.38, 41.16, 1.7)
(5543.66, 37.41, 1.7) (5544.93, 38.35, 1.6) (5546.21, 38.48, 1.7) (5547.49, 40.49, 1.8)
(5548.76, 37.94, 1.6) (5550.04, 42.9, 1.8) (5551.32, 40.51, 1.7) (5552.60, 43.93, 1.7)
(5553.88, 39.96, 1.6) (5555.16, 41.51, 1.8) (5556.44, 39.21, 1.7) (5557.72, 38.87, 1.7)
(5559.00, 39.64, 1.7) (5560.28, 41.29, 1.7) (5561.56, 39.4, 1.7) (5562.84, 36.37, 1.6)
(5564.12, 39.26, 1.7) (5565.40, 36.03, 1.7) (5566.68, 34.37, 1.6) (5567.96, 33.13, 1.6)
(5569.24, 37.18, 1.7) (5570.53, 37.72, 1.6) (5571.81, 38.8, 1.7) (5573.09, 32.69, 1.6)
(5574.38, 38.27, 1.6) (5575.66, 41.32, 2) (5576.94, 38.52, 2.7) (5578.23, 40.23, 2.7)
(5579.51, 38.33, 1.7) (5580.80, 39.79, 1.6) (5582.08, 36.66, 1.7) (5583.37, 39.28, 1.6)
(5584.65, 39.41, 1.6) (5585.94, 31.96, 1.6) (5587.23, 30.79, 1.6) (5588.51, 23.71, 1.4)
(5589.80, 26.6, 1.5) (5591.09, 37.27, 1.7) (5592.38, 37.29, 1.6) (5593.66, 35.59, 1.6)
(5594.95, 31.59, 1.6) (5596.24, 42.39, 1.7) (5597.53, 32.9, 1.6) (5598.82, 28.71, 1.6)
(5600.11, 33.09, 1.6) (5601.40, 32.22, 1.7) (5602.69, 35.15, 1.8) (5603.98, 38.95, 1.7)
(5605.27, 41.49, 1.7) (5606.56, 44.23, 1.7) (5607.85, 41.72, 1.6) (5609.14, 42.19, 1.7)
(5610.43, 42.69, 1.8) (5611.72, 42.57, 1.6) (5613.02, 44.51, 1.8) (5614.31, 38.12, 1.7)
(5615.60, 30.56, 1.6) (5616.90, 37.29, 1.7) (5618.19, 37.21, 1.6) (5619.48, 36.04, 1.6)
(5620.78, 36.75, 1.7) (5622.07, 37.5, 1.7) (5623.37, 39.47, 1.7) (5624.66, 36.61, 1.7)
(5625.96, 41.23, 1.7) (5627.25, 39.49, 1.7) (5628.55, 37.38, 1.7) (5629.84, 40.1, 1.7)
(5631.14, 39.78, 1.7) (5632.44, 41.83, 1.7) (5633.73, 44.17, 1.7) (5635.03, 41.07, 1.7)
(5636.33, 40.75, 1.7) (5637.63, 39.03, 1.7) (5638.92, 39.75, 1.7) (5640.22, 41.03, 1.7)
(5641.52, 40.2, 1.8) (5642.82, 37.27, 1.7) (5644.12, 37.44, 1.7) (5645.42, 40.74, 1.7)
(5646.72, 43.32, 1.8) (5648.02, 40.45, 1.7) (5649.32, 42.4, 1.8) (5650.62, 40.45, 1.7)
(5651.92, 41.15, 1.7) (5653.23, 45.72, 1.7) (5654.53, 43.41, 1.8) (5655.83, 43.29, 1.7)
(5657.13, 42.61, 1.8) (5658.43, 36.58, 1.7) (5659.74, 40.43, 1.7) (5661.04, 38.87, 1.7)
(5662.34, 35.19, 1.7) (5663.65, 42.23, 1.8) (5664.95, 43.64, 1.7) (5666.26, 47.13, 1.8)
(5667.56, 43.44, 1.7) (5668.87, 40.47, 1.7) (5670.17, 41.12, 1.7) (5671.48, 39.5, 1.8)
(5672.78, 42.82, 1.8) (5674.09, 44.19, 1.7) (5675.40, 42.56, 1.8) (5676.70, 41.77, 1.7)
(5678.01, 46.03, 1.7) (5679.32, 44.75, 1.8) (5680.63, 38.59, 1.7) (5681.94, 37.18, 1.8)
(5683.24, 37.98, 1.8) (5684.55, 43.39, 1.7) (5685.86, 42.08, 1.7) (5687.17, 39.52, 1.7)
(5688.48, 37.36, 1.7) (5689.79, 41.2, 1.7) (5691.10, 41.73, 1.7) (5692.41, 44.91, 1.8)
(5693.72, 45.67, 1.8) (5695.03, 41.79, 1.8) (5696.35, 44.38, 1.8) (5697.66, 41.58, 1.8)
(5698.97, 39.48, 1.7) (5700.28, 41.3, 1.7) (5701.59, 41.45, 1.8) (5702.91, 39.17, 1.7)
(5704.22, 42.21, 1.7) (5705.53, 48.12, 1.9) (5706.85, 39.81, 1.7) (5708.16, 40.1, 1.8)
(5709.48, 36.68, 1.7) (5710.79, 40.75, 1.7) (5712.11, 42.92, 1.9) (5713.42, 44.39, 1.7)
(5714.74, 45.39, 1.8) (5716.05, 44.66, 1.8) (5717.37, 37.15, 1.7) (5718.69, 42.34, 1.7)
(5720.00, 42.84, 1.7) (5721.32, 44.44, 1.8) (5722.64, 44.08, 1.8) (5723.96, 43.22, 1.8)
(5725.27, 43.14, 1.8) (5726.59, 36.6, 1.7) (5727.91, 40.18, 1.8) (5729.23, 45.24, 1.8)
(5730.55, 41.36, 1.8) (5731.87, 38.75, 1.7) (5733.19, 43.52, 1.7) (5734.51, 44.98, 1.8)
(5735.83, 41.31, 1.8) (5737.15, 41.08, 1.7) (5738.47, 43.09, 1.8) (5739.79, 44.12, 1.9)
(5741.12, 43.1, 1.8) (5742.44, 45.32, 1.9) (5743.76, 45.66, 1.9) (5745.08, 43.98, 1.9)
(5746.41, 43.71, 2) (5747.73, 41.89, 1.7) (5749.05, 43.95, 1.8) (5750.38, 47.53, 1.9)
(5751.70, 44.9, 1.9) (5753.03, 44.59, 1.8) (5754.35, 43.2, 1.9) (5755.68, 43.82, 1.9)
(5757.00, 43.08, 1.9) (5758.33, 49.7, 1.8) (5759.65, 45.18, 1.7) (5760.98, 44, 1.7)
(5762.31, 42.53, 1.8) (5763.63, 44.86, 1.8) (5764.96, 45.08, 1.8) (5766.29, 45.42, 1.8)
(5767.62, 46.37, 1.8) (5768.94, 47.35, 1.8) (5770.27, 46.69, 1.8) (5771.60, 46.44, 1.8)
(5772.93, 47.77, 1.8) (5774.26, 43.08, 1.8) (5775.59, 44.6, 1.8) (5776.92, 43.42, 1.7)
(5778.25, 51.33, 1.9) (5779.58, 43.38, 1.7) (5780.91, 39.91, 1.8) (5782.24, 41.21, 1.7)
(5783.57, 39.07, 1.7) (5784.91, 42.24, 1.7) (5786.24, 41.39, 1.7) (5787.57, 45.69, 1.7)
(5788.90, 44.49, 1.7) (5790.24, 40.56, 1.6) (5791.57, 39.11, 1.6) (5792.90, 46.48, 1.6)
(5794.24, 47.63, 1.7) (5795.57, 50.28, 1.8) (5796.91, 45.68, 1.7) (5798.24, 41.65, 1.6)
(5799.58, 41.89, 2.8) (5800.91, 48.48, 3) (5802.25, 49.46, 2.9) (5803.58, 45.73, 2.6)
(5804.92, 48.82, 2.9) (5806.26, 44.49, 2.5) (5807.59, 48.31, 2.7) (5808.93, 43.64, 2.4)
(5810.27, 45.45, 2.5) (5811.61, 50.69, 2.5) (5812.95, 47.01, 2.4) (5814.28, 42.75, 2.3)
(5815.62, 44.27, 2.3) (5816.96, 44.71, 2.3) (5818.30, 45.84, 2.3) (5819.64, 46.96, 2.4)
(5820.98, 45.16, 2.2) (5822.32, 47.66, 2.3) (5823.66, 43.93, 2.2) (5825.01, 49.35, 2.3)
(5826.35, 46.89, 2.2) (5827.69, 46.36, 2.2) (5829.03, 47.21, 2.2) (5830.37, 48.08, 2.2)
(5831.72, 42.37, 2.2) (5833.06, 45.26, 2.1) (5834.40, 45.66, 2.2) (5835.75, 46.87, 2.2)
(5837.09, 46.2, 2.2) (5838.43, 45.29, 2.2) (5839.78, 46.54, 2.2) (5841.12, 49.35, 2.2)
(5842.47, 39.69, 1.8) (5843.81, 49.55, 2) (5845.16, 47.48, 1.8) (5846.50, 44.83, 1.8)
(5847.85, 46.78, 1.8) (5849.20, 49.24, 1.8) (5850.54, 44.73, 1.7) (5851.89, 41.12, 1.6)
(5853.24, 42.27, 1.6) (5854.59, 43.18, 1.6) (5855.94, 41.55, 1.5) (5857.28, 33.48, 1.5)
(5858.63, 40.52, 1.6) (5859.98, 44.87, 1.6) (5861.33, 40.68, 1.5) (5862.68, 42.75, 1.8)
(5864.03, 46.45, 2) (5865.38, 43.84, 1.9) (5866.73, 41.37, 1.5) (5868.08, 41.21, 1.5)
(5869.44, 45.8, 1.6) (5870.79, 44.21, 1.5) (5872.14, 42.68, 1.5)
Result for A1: 0.11 mag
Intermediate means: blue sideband 37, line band 35.4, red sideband 45.4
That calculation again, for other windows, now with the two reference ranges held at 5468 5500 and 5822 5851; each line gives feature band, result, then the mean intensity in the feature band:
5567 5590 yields 0.08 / 36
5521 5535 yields -0.04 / 38.9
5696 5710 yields 0.03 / 41.3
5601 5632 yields 0.03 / 39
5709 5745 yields 0.02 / 42.5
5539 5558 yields -0.06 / 40.1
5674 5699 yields 0.00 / 41.8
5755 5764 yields -0.02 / 44.7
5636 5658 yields -0.01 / 41.1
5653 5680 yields -0.02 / 42.1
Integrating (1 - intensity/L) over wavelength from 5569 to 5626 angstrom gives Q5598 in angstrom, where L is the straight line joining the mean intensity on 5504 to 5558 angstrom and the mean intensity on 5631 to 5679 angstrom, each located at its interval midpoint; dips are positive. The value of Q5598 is 4.3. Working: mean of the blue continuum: 38.4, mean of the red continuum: 41.4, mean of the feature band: 37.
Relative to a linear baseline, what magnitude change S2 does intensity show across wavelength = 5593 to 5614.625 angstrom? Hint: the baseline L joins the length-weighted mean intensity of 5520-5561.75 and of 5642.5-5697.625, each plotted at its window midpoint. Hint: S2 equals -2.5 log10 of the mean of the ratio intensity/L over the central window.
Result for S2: 0.067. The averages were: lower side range 39.6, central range 38.1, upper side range 41.6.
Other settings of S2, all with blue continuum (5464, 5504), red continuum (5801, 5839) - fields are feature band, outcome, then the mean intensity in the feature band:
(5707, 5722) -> 0.031 mag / 41.9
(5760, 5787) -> 0.014 mag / 44.3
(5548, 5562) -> -0.058 mag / 40.5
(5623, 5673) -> 0.009 mag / 40.8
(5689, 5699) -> -0.005 mag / 42.7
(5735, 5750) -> 0.012 mag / 43.5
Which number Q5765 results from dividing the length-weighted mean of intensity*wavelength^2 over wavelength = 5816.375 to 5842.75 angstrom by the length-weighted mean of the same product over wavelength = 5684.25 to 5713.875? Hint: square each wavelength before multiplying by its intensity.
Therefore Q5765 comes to 1.2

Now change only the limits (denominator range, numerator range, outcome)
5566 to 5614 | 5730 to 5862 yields 1.30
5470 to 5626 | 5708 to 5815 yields 1.27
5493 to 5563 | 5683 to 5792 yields 1.22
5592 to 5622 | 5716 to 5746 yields 1.18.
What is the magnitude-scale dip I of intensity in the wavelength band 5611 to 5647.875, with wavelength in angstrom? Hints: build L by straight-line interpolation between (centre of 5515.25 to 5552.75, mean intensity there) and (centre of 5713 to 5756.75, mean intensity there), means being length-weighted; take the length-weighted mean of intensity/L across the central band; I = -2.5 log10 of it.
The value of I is 0.05 mag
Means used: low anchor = 39.5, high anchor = 43.1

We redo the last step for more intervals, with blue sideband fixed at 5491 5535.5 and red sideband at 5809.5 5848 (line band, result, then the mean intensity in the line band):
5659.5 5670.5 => 0.00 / 41.5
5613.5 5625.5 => 0.09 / 36.8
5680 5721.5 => 0.02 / 41.6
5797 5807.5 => -0.01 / 46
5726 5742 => 0.04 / 42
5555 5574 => 0.03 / 37.6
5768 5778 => -0.03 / 45.9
